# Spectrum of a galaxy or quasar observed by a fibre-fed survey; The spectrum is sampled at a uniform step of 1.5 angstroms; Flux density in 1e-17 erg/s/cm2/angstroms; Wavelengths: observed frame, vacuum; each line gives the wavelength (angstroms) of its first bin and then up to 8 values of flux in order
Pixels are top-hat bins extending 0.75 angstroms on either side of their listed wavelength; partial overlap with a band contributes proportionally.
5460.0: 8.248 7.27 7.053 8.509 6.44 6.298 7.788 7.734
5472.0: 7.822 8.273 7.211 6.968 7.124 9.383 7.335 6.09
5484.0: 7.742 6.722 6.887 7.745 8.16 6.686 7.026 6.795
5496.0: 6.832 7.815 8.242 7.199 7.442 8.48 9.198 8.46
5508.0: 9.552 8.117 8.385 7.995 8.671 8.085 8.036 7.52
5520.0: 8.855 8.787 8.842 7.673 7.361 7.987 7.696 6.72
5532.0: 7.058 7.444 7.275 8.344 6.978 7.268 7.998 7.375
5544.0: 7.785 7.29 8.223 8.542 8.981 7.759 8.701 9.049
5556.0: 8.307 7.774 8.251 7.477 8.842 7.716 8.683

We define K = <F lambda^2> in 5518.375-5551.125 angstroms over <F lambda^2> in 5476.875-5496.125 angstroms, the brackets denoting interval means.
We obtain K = 1.1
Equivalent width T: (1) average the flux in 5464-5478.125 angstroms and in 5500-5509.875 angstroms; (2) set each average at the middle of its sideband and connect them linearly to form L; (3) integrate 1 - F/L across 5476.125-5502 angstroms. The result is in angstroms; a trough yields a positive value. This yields 1.9 angstroms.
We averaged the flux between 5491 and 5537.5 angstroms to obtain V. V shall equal 7.89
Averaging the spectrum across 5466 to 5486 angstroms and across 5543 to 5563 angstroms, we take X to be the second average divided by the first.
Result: 1.11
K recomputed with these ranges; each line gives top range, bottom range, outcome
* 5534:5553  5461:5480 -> 1.07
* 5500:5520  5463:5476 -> 1.12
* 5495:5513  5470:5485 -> 1.09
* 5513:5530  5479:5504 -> 1.11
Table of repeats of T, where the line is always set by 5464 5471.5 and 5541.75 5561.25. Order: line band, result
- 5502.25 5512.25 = -1.17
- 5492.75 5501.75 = 0.32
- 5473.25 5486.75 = 0.12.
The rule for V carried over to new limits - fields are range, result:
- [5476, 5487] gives 7.32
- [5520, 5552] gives 7.81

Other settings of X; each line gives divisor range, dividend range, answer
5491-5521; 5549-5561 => 1.04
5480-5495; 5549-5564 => 1.16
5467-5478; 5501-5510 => 1.14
